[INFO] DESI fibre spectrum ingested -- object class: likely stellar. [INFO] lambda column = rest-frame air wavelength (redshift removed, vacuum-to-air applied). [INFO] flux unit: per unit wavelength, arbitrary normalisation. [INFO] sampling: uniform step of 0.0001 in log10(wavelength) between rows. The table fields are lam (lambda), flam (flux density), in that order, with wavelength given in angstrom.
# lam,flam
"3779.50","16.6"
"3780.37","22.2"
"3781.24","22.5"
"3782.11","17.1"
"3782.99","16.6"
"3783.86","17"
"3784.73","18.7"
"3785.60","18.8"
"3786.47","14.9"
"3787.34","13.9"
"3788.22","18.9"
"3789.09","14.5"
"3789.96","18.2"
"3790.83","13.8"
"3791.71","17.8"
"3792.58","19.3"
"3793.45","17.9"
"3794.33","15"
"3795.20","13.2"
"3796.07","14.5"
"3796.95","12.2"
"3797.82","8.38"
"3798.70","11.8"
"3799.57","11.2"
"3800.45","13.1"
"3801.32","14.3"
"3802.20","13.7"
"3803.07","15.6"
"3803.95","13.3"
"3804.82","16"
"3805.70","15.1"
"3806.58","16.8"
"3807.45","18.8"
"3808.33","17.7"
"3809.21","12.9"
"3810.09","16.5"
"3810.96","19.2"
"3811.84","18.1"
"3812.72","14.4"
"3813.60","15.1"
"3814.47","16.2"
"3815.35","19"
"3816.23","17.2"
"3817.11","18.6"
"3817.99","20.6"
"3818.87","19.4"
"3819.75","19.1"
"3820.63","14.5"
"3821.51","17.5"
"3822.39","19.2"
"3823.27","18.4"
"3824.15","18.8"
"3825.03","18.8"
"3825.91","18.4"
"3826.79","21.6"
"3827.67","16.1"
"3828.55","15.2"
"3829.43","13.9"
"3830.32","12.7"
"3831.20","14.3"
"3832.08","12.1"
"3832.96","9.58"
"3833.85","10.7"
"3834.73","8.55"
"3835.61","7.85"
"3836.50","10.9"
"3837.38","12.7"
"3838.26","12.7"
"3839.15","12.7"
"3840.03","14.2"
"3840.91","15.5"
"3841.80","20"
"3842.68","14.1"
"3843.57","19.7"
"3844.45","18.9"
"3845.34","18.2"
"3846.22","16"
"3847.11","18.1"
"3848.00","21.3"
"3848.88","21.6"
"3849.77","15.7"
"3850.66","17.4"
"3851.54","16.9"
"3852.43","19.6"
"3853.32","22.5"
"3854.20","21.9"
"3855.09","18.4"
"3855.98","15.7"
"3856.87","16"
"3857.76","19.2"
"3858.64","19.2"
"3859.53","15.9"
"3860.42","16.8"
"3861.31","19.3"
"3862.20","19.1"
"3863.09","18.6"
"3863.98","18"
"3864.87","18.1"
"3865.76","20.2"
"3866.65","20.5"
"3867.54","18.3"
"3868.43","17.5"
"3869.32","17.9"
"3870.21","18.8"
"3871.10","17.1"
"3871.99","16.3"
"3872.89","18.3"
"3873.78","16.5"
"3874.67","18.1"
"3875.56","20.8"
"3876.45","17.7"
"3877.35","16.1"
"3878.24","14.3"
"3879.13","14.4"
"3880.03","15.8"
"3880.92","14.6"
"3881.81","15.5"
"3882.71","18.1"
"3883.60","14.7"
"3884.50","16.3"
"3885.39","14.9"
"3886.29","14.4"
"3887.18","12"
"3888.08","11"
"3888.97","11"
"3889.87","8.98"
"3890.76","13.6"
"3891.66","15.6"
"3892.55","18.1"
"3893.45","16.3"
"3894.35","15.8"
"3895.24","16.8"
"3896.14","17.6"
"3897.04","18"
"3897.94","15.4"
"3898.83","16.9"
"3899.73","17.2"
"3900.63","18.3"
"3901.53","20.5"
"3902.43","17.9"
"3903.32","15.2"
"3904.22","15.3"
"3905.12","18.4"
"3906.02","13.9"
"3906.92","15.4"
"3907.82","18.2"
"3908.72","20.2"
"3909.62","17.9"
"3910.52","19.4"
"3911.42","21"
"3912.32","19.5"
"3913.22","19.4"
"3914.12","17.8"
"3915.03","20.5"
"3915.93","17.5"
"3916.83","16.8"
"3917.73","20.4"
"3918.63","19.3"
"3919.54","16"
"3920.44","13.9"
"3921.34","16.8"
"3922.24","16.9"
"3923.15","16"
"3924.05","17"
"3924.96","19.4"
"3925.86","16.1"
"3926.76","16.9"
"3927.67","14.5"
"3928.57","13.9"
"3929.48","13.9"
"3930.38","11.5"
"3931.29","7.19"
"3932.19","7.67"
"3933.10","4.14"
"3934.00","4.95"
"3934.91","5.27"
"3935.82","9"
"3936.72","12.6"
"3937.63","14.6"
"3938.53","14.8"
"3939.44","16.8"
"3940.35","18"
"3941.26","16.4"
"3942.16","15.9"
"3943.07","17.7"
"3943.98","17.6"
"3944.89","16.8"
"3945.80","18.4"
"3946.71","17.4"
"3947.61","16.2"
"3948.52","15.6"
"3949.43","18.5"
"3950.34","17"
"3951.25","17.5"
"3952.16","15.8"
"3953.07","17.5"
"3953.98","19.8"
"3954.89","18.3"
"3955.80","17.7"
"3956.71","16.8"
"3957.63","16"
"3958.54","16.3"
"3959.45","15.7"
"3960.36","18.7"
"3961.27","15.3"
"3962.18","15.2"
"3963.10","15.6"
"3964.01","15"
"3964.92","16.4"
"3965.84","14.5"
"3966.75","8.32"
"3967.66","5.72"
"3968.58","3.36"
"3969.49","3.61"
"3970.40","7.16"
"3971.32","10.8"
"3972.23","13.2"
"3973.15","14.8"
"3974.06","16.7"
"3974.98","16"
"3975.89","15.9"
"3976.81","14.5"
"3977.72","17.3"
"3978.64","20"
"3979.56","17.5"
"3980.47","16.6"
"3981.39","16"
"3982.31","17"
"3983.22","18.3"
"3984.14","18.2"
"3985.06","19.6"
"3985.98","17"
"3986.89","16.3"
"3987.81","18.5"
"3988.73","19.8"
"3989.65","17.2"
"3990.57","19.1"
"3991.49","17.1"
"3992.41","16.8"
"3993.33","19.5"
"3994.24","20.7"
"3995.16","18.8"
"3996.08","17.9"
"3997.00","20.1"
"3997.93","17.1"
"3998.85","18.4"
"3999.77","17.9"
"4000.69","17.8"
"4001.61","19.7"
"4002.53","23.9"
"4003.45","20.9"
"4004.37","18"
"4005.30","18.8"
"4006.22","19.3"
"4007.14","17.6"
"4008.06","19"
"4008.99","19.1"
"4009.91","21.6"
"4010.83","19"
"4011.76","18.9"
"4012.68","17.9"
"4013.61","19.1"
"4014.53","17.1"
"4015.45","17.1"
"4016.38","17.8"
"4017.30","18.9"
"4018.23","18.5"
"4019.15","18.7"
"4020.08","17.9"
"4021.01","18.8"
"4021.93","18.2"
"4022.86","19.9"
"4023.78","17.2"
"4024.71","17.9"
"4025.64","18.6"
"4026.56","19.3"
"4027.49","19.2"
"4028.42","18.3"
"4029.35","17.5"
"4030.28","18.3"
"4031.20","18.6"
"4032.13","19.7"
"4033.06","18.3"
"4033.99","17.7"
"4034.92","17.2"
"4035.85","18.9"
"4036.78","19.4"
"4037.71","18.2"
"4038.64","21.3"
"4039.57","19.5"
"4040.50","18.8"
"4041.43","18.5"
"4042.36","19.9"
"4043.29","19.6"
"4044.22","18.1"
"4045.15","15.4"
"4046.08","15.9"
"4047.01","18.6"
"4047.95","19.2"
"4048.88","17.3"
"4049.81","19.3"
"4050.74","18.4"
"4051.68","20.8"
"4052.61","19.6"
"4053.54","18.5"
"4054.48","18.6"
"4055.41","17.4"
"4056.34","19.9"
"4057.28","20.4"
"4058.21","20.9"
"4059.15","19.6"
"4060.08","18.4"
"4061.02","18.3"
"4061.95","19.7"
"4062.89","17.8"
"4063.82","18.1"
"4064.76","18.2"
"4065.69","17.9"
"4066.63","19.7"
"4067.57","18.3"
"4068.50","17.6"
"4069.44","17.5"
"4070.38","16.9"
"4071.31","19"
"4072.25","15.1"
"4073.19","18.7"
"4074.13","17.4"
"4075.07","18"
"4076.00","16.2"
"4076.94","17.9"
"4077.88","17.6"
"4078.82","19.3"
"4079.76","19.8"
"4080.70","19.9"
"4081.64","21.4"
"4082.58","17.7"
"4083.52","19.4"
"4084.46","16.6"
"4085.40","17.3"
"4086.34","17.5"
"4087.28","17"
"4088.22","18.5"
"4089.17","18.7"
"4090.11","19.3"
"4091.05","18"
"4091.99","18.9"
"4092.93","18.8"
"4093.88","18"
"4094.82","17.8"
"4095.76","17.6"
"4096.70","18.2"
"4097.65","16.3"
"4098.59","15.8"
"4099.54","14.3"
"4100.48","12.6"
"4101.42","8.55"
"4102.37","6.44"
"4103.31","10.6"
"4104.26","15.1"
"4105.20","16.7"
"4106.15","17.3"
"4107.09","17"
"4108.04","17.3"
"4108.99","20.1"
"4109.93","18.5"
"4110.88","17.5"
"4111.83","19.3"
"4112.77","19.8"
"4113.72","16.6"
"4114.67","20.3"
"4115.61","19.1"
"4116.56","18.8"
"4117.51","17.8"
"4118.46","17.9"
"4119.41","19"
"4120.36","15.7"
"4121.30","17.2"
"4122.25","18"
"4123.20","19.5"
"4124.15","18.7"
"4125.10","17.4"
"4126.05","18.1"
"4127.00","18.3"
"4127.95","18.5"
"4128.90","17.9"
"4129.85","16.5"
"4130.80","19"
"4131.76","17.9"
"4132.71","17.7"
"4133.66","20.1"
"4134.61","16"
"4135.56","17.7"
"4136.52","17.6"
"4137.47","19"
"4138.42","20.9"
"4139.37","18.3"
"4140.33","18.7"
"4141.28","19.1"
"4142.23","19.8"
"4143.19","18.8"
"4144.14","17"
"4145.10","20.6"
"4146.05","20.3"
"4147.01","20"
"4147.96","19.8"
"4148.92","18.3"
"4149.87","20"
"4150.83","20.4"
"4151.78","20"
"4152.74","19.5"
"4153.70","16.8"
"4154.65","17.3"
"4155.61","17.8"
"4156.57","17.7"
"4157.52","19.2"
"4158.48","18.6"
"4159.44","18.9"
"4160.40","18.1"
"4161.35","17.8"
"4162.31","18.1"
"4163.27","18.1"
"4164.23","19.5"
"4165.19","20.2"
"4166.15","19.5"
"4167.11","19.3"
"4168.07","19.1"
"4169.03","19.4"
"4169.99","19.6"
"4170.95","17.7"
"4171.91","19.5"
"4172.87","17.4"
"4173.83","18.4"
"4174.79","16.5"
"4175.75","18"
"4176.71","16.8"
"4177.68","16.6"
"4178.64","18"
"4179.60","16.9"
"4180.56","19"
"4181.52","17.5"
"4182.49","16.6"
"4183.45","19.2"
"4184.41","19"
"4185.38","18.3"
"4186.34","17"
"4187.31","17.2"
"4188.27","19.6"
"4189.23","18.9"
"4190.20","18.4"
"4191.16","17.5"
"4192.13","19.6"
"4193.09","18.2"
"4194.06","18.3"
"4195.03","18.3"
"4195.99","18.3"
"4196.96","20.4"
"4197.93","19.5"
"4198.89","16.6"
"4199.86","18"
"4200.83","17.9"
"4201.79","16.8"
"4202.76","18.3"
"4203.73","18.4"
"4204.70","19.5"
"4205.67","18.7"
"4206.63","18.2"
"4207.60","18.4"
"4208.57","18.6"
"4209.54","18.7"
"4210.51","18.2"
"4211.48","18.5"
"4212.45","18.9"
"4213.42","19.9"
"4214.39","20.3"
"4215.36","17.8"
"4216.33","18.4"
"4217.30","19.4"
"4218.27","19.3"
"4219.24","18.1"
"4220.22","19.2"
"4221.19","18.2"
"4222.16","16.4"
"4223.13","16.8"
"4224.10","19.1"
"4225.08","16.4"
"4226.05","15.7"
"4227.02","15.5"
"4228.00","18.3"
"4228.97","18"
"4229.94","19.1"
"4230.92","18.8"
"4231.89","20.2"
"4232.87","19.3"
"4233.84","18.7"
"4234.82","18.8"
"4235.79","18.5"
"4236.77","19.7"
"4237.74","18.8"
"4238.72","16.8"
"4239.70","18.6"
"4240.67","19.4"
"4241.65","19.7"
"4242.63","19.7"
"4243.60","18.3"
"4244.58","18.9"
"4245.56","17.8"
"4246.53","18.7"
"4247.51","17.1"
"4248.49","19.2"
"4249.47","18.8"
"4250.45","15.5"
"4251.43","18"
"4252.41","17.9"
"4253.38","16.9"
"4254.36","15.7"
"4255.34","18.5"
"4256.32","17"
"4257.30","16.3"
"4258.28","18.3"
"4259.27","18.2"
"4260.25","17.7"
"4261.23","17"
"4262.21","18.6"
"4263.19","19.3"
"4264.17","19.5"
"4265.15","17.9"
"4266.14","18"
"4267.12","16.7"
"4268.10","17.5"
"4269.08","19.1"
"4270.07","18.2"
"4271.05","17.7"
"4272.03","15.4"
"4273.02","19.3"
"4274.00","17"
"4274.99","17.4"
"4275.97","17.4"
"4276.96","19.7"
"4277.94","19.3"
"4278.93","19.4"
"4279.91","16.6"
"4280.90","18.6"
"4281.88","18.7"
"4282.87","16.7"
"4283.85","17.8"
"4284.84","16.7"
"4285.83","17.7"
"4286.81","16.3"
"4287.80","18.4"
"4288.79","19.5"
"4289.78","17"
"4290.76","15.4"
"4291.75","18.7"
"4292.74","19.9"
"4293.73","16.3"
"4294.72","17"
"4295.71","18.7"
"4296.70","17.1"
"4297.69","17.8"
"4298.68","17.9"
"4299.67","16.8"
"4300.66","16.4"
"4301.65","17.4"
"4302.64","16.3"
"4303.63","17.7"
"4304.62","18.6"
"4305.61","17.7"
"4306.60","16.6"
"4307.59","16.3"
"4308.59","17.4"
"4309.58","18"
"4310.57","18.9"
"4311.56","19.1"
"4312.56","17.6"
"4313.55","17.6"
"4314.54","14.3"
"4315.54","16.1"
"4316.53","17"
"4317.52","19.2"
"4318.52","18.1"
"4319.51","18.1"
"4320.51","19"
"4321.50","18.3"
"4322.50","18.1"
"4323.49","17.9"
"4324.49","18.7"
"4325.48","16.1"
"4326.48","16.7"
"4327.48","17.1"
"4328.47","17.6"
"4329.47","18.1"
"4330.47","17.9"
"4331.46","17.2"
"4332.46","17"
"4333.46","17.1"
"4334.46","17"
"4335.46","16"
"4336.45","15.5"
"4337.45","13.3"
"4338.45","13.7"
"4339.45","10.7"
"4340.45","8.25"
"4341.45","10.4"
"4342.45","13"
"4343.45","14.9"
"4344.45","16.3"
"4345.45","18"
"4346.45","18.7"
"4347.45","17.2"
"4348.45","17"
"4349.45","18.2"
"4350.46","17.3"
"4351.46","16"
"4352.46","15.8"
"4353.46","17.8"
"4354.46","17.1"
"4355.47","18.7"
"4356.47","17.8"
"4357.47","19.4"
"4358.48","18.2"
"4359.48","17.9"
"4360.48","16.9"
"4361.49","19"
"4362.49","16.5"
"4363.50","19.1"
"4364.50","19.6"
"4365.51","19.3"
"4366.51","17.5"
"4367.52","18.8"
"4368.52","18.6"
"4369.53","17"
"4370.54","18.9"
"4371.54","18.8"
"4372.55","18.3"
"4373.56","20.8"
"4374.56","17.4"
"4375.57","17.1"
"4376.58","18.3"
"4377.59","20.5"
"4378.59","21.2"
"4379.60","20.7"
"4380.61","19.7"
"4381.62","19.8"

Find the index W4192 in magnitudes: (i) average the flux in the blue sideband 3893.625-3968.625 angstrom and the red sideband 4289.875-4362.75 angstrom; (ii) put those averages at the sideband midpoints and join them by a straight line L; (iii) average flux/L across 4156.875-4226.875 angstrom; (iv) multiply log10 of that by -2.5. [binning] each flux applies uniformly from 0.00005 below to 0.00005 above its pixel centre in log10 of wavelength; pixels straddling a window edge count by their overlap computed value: -0.11 mag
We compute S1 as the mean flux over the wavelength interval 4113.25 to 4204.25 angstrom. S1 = 18.4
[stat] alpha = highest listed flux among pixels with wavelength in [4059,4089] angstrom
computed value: 21.4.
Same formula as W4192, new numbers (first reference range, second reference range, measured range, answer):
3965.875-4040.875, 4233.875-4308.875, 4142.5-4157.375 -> -0.08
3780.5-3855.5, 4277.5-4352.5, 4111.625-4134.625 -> -0.10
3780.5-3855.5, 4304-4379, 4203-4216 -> -0.11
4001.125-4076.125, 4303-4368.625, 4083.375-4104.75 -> 0.14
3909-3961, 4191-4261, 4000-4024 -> -0.15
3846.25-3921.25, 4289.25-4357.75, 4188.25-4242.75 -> -0.09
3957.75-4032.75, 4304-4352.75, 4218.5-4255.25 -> -0.09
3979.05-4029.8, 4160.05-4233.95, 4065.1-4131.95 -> 0.06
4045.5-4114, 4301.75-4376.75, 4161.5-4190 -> -0.05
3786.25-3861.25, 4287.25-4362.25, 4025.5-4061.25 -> -0.14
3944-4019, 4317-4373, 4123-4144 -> -0.09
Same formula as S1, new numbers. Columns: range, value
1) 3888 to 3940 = 15.5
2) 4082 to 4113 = 16.7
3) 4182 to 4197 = 18.4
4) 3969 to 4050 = 17.9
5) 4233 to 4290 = 18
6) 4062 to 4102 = 17.6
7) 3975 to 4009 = 18.3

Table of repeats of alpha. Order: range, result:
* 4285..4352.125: 19.9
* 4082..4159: 20.9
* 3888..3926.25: 21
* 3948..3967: 19.8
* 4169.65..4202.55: 20.4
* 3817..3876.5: 22.5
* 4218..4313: 20.2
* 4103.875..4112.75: 20.1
